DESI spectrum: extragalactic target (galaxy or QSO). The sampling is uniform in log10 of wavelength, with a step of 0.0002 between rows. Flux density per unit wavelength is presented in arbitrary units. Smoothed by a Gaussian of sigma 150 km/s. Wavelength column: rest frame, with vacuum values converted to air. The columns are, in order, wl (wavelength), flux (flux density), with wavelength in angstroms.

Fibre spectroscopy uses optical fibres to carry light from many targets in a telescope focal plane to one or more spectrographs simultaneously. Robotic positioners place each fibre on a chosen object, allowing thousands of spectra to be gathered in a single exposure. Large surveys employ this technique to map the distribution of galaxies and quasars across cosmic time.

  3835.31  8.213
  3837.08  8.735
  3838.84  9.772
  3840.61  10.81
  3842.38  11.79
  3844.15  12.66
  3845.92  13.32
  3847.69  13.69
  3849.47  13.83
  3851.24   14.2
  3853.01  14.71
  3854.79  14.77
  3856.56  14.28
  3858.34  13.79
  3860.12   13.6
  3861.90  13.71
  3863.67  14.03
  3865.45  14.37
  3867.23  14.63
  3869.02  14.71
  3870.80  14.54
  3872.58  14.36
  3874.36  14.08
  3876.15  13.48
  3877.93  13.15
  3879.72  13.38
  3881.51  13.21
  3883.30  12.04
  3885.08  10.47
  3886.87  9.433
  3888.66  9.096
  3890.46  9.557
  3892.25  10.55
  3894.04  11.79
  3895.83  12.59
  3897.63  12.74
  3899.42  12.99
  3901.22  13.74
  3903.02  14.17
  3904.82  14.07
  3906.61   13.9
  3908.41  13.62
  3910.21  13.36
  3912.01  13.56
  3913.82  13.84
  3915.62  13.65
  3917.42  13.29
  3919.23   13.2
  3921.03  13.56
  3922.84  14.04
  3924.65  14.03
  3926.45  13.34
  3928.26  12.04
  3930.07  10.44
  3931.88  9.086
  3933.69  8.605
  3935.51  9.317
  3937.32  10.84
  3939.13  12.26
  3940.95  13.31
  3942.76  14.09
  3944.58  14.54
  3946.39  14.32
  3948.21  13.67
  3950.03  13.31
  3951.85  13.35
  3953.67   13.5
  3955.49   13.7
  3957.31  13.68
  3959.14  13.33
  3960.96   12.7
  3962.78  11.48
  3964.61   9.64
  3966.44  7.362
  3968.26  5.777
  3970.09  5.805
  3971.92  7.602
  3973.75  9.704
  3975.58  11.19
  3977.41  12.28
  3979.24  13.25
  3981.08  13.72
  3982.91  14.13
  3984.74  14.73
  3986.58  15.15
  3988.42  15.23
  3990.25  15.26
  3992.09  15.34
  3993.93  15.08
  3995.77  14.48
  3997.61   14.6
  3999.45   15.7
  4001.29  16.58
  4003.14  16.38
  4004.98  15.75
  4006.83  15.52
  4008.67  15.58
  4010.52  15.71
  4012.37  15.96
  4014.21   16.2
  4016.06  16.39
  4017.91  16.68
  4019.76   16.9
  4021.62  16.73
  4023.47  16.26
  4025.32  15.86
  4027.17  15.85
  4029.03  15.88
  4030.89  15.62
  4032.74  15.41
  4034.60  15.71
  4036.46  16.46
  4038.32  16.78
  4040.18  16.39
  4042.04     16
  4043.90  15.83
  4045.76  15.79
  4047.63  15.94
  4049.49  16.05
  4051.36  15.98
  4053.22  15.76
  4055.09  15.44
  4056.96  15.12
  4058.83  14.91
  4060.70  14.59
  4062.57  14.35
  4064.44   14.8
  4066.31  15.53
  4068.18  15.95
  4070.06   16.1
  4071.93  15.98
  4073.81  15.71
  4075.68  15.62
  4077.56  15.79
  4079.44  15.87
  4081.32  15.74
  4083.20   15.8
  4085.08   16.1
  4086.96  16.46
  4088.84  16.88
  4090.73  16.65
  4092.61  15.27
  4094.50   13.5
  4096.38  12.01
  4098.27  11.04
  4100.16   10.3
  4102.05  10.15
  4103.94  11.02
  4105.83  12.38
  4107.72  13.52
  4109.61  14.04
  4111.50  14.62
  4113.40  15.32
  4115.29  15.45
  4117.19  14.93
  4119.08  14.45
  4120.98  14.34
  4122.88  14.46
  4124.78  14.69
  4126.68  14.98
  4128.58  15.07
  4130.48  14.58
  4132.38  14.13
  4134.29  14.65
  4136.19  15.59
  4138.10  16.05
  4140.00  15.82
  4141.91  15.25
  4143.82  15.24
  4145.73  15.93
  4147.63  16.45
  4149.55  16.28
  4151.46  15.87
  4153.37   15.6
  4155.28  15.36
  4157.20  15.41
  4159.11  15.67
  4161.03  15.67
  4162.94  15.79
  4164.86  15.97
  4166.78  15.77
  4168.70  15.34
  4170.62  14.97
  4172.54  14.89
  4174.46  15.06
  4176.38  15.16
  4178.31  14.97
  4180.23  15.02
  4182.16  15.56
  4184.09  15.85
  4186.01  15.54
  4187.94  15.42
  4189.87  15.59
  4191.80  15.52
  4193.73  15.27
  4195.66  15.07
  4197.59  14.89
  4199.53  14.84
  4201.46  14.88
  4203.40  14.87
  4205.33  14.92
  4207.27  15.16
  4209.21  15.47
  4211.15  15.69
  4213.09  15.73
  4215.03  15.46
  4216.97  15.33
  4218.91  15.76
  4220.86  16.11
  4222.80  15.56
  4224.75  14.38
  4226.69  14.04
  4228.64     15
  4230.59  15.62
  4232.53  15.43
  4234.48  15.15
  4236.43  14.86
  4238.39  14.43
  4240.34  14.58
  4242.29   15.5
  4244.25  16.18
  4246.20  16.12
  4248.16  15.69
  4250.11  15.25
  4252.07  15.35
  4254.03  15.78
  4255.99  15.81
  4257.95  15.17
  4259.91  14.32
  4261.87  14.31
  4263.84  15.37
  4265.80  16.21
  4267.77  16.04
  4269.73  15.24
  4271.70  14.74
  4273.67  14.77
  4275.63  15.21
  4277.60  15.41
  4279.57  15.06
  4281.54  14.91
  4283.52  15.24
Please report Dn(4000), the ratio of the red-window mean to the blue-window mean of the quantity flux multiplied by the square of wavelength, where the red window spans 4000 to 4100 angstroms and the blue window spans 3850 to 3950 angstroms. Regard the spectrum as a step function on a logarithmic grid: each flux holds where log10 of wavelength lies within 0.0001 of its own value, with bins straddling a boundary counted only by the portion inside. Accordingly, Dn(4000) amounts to 1.3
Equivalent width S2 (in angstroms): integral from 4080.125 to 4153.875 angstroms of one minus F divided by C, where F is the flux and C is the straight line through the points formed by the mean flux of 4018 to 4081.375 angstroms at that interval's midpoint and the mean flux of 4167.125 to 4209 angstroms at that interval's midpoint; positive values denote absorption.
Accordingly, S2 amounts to 4.1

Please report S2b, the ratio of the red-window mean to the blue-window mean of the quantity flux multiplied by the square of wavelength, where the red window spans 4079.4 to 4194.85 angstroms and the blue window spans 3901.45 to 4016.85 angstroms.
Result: 1.24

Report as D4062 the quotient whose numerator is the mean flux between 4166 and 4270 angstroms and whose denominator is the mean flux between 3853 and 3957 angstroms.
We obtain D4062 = 1.2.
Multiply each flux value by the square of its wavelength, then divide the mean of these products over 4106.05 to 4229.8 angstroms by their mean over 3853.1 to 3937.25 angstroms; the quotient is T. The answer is 1.4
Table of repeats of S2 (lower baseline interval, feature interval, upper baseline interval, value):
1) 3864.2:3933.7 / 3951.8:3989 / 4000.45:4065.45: 7.02 angstroms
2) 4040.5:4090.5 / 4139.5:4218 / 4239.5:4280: 0.39 angstroms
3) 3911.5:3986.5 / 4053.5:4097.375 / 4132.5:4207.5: -4.43 angstroms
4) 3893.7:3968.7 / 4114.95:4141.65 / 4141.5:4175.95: 0.43 angstroms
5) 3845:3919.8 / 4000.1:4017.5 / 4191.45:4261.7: -2.56 angstroms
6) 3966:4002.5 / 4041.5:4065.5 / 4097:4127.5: -4.17 angstroms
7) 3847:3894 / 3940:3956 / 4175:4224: -0.14 angstroms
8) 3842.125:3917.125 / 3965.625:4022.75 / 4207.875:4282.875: -0.26 angstroms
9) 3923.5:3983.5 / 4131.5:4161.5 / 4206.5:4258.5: -2.83 angstroms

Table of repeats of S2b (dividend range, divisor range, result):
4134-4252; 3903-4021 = 1.30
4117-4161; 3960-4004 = 1.30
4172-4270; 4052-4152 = 1.09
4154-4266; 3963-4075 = 1.14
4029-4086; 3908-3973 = 1.39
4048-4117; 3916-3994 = 1.27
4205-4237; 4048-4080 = 1.06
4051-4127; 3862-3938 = 1.27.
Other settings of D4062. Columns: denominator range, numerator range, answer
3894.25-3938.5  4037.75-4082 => 1.24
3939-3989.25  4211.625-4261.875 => 1.25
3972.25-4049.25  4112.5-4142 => 0.98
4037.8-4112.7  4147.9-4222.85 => 1.04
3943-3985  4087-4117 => 1.15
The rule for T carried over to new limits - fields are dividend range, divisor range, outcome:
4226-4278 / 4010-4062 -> 1.06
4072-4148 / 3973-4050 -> 1.00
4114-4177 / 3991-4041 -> 1.02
